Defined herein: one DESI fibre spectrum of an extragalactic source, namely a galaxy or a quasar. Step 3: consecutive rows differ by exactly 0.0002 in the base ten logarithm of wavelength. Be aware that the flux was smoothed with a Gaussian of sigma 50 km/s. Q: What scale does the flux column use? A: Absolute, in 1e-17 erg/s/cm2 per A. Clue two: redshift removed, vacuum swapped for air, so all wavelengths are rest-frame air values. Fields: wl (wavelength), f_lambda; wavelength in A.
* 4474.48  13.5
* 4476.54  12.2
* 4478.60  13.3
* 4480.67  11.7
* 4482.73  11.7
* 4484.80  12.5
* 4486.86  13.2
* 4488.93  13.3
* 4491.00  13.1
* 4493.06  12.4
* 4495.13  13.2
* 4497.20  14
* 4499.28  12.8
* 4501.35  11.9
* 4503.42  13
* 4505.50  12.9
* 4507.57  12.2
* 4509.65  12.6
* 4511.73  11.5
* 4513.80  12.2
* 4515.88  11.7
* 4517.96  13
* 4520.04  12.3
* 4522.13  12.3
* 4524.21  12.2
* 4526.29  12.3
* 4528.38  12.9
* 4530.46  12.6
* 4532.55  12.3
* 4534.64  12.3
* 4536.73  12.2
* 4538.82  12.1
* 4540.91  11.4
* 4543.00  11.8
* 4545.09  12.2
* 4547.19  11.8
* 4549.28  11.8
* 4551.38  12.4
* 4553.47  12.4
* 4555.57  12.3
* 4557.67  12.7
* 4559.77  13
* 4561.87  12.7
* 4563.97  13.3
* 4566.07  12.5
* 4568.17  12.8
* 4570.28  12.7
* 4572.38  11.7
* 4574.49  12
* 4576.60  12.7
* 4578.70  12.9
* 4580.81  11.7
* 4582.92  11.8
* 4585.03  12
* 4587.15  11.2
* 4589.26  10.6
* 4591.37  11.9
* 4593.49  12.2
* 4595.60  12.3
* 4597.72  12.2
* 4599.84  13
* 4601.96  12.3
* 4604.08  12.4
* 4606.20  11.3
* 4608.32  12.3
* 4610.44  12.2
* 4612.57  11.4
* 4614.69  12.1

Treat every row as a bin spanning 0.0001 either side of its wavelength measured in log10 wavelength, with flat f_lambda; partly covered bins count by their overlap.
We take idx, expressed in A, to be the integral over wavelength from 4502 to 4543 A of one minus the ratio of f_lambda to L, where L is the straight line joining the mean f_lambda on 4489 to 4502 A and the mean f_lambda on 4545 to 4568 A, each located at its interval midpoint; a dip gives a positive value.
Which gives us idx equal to 1.46 A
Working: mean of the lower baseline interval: 13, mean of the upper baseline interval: 12.5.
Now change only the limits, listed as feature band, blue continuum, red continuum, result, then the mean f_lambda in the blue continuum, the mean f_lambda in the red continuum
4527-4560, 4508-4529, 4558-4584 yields 0.4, 12.3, 12.5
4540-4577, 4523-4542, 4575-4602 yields -0.6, 12.3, 12.1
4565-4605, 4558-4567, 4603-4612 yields 0.9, 12.9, 12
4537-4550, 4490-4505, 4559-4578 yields 0.9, 12.9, 12.6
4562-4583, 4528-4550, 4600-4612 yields -0.6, 12.1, 12.1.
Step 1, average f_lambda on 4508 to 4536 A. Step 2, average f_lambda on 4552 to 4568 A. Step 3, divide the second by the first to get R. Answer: 1.03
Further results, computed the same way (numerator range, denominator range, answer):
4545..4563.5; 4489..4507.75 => 0.96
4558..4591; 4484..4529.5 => 0.97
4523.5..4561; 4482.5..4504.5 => 0.95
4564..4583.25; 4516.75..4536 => 0.99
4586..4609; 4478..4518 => 0.95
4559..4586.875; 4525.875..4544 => 1.02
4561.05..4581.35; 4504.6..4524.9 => 1.02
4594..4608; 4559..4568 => 0.95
